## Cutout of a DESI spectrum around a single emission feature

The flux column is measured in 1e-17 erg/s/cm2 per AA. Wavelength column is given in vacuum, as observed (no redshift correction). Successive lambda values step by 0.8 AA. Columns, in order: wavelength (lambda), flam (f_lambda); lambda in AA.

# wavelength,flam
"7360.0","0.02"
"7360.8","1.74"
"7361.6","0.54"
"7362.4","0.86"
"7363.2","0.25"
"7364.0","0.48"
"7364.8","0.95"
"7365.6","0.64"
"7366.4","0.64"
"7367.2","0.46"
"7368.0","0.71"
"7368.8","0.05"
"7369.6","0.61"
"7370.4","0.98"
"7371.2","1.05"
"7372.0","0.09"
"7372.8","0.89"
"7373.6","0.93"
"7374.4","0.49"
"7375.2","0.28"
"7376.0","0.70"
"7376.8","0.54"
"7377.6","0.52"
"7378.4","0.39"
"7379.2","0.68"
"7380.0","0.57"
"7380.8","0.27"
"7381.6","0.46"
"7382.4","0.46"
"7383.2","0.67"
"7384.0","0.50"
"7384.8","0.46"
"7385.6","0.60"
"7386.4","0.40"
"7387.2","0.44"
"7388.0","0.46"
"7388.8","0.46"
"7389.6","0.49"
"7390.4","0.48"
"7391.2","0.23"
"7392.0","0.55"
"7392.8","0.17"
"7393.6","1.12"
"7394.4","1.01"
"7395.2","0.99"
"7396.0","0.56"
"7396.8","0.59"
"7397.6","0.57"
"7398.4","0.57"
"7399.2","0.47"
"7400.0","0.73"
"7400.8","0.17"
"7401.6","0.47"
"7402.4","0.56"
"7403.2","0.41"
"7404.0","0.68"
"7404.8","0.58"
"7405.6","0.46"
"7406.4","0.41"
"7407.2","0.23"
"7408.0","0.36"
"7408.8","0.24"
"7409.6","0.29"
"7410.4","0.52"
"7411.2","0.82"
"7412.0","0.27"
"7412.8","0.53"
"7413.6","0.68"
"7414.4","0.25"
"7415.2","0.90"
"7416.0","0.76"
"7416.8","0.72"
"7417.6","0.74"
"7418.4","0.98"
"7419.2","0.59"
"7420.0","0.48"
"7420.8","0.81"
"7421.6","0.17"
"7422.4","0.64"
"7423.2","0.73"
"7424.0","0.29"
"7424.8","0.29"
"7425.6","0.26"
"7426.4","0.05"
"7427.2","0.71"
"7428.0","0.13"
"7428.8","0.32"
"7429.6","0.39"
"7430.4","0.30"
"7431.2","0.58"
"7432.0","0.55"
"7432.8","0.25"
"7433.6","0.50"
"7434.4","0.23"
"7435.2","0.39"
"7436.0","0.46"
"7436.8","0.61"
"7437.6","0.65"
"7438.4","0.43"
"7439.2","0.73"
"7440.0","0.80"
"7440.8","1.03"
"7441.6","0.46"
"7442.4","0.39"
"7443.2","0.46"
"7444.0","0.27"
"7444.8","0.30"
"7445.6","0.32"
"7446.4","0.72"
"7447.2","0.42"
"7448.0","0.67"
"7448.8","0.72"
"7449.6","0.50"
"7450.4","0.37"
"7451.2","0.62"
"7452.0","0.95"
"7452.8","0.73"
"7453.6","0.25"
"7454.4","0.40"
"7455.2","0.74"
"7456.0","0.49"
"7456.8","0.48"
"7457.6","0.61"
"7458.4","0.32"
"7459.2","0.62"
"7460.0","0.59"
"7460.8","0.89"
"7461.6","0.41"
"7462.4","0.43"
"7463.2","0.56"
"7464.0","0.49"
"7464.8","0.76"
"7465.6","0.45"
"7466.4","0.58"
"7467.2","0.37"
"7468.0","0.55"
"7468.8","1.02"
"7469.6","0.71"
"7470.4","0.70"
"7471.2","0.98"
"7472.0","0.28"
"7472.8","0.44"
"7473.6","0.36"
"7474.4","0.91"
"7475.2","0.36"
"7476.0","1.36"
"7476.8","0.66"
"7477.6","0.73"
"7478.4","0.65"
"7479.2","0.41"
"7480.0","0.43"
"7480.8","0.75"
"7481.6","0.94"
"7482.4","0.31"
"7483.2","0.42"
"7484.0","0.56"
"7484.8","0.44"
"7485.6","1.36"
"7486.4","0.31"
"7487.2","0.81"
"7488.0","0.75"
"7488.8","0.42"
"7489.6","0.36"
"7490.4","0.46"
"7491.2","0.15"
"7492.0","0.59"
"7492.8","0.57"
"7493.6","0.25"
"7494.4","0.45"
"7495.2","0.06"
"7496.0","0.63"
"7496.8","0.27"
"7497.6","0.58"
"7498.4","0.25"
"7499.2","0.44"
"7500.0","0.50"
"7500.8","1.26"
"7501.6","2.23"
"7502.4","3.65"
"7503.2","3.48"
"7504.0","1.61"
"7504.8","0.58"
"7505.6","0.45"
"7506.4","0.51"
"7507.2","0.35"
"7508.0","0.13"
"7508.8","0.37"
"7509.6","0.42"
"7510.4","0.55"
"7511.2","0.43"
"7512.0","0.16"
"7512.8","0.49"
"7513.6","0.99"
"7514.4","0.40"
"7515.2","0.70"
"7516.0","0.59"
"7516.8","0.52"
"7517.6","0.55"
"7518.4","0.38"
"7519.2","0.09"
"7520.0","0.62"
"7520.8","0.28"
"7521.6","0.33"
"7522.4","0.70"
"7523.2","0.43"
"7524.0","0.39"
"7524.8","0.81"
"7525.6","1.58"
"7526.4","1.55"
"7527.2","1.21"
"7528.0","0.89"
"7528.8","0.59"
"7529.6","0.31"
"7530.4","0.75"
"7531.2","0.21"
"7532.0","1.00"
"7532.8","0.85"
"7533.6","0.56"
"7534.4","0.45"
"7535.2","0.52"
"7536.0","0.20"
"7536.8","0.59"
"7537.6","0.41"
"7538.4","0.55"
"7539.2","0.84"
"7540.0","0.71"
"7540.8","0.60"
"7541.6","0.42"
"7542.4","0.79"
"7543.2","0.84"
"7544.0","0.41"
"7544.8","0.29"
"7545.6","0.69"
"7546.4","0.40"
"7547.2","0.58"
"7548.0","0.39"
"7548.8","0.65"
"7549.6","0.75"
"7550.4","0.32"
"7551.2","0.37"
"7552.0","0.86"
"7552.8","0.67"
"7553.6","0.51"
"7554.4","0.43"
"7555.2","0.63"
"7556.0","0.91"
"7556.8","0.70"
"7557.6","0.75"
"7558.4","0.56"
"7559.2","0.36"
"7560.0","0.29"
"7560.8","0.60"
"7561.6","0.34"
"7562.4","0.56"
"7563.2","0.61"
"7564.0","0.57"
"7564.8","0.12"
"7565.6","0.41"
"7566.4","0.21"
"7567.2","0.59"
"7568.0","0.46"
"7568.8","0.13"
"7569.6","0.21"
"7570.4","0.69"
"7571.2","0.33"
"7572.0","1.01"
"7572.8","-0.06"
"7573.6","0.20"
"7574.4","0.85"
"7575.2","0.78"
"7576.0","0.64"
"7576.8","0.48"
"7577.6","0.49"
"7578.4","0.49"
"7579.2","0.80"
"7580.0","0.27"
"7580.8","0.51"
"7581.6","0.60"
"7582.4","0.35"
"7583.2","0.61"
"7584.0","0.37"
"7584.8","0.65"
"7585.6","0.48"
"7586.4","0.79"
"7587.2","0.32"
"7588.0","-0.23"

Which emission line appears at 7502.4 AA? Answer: H-alpha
